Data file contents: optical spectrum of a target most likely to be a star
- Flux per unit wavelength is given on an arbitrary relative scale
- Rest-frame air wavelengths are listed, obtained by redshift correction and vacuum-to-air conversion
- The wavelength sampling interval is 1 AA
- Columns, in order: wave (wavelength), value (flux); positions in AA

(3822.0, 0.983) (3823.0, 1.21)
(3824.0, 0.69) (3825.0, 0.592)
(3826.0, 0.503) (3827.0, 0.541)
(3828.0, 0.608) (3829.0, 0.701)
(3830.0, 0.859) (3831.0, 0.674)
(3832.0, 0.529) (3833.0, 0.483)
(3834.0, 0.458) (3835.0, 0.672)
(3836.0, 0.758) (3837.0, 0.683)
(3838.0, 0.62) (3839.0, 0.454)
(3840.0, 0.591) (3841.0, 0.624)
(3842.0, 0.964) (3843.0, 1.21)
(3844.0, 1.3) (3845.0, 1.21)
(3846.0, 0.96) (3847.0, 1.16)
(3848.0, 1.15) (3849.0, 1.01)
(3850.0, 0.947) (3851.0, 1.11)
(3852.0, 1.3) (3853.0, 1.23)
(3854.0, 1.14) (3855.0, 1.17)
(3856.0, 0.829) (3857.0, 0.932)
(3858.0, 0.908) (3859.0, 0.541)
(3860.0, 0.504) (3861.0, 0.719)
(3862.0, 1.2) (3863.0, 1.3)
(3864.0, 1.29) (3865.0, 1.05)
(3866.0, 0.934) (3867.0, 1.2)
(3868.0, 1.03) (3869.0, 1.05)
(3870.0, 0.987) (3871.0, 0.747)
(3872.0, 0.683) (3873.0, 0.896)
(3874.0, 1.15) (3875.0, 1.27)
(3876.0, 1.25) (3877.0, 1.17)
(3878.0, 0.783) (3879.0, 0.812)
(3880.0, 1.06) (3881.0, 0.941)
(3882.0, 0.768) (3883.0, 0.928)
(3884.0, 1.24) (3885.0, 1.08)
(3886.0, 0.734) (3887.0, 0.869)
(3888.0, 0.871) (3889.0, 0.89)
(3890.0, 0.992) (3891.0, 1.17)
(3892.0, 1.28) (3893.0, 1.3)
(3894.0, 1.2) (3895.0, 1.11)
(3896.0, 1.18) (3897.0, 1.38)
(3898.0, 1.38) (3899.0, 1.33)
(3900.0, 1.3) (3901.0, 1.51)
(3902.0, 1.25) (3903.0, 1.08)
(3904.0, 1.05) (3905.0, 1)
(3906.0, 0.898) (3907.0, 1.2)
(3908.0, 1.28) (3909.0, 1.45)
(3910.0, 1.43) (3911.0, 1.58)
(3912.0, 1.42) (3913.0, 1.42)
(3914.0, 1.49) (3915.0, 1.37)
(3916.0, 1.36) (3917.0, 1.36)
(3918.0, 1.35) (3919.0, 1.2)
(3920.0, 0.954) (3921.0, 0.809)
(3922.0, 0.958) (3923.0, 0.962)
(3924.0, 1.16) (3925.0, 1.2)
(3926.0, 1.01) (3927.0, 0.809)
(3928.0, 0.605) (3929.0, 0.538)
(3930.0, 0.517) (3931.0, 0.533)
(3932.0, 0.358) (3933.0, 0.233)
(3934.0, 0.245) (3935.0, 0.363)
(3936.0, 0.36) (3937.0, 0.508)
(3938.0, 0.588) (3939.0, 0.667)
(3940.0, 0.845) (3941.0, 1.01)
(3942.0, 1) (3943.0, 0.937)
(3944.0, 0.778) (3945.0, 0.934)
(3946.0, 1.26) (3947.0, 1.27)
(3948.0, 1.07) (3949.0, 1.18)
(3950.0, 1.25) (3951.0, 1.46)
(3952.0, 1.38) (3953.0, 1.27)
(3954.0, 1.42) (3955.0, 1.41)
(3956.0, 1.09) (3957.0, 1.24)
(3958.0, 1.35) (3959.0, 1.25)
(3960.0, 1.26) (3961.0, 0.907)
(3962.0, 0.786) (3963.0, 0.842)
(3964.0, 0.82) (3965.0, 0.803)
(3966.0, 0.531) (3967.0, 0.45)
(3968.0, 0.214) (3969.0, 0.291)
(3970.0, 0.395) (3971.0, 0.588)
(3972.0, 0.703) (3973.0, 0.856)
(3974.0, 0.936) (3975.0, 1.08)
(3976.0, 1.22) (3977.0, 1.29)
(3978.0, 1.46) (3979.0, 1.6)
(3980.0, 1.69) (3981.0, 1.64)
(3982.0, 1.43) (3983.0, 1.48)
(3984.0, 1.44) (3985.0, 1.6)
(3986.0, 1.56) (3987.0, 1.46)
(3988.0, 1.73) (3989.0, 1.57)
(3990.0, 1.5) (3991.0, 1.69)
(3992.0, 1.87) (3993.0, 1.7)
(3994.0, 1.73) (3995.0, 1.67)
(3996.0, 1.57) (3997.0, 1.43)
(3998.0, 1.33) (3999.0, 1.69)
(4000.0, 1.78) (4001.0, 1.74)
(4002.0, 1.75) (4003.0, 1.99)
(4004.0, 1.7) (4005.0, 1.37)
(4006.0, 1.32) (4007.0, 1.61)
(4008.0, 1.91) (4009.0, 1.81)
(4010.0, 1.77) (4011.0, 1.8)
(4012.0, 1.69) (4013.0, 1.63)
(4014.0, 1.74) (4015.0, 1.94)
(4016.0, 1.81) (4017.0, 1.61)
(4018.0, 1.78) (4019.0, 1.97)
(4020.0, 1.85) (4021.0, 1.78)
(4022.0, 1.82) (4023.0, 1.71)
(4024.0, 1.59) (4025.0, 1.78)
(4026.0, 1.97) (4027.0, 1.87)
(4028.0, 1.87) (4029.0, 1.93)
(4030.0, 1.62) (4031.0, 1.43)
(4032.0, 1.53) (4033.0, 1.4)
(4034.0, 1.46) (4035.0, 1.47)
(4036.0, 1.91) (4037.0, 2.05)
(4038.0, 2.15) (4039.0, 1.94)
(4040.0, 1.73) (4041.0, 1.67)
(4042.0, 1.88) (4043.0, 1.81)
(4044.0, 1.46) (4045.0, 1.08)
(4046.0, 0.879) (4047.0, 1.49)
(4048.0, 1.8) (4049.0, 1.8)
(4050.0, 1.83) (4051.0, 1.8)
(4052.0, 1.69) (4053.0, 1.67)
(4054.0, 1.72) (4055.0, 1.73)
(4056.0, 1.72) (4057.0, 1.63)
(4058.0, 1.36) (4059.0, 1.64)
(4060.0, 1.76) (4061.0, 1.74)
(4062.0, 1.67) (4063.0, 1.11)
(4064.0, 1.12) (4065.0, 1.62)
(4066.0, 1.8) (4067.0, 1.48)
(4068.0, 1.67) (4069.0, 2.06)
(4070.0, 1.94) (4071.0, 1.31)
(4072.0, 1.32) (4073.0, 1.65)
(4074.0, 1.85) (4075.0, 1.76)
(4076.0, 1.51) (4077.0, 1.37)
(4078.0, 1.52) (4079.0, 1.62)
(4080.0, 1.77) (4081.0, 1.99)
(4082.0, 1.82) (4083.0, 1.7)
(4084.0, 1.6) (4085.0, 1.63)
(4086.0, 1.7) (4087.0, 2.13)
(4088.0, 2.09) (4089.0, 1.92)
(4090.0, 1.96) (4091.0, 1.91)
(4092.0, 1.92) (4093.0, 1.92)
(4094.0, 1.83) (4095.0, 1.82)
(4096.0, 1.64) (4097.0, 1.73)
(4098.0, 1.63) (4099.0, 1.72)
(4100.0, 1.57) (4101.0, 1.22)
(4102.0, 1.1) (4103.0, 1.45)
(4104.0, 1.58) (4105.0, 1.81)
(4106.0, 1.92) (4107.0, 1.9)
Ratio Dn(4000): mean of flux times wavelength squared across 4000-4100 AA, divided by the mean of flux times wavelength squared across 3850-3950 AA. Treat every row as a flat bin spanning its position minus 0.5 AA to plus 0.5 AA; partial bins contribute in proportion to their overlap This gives 1.81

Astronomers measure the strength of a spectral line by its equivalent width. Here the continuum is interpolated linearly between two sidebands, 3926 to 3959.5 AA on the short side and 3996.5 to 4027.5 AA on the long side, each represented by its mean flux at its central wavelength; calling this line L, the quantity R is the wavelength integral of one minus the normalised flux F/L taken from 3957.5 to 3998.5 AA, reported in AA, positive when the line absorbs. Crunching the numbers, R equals 4.0 AA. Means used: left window 0.902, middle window 1.21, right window 1.73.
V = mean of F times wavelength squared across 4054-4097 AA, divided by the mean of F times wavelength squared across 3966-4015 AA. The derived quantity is 1.24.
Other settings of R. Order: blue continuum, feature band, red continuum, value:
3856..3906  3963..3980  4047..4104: 6.21 AA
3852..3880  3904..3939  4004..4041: 8.15 AA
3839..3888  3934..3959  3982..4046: 6.62 AA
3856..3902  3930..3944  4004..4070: 7.54 AA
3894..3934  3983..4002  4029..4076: -2.88 AA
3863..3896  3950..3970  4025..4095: 5.13 AA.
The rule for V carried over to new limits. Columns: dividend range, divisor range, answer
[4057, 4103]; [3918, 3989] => 1.79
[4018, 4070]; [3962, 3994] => 1.47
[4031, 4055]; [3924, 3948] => 2.37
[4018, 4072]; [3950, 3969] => 1.72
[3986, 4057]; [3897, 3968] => 1.73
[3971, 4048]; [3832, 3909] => 1.71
